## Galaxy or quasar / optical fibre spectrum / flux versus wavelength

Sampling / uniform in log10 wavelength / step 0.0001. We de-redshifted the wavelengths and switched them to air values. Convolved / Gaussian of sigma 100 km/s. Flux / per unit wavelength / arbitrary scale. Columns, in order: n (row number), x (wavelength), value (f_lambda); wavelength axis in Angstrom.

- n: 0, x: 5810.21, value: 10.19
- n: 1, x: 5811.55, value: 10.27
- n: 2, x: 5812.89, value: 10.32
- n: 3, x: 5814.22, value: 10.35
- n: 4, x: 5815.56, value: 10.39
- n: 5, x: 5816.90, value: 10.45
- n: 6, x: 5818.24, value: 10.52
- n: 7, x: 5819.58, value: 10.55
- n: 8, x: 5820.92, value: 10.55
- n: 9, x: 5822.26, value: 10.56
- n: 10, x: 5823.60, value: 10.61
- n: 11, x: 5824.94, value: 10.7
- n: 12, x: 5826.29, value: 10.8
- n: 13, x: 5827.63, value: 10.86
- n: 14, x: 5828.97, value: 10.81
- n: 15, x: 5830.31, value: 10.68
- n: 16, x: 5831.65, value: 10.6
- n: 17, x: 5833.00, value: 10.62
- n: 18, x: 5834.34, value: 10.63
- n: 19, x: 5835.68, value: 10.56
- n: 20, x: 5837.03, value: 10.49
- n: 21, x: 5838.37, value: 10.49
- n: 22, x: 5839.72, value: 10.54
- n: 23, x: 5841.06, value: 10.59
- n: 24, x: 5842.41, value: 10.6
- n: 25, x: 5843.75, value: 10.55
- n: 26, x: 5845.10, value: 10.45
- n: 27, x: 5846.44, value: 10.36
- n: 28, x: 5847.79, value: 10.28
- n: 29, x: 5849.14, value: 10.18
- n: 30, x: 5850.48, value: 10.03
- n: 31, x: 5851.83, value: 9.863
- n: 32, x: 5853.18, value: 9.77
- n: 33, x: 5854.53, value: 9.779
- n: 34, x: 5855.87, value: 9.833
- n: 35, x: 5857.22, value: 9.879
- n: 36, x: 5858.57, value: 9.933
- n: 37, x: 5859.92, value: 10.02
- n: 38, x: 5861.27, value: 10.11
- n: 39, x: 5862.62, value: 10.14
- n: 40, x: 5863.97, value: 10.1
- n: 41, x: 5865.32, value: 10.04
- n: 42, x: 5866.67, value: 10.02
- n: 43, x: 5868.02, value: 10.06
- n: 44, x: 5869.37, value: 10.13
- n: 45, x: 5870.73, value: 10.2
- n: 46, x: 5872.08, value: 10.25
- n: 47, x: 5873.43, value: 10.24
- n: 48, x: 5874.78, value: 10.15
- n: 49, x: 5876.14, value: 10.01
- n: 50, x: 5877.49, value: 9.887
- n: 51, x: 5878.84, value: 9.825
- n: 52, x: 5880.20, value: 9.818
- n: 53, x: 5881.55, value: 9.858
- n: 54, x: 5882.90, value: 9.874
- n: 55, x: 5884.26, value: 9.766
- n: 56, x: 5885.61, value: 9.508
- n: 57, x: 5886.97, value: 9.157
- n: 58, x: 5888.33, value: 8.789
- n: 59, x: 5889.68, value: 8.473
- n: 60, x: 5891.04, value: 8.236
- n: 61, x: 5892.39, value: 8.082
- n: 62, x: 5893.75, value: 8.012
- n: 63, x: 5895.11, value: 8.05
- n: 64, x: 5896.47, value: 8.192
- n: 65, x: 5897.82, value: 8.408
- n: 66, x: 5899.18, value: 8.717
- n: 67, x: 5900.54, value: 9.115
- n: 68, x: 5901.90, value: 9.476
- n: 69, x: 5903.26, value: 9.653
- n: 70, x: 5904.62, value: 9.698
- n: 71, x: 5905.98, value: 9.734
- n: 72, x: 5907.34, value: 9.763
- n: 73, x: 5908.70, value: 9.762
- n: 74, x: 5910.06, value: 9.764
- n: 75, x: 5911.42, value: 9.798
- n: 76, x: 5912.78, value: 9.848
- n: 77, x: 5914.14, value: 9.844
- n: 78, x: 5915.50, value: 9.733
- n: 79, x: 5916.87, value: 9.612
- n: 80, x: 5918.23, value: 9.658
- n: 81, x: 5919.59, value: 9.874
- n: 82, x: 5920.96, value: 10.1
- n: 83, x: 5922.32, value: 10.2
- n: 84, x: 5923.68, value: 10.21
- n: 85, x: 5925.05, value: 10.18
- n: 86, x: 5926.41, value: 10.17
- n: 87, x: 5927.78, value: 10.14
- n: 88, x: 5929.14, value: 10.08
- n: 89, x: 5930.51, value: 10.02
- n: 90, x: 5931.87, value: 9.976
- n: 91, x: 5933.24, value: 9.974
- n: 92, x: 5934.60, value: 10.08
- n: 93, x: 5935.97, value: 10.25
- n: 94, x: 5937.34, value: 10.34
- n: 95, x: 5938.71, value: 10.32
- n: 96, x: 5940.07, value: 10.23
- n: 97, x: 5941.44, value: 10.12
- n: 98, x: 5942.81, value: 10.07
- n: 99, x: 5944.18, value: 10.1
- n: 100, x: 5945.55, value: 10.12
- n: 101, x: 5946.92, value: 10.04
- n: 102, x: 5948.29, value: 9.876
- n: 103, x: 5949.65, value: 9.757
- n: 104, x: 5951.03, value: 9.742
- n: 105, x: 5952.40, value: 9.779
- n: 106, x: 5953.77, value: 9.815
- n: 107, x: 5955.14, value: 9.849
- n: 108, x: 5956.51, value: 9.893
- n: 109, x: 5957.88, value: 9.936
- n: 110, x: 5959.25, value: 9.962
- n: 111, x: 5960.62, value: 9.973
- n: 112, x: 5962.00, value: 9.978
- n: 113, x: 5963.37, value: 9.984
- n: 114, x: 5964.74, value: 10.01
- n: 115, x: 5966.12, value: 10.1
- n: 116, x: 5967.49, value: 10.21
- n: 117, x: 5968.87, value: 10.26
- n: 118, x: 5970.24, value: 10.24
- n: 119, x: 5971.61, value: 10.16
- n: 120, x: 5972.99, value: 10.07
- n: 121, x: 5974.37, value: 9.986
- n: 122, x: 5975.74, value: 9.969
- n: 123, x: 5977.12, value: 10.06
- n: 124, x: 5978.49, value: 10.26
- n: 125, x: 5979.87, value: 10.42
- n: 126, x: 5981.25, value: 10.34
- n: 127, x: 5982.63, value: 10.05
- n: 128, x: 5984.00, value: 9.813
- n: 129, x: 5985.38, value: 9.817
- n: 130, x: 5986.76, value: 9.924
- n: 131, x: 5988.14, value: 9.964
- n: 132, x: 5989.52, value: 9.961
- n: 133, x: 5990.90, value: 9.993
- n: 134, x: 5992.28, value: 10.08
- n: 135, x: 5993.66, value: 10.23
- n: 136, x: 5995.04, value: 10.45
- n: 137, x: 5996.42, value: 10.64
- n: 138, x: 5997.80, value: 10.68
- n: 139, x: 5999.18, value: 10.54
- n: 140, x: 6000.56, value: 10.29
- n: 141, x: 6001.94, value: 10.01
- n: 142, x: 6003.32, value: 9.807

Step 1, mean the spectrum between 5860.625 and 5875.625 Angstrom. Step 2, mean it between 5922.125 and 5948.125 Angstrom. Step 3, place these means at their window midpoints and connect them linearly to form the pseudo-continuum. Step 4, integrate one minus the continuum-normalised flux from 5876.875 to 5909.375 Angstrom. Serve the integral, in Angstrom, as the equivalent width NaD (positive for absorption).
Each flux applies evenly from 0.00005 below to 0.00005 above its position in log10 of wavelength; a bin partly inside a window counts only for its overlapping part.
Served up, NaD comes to 3.1 Angstrom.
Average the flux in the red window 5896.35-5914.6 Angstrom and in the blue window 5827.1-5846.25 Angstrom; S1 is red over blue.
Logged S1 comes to 0.89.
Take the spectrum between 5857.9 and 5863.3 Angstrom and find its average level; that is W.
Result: 10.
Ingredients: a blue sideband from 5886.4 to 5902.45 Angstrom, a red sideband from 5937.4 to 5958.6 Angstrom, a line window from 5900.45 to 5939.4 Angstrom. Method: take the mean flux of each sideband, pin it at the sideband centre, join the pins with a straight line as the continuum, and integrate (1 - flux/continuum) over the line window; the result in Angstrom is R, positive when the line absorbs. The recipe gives -2.9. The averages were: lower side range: 8.55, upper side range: 9.99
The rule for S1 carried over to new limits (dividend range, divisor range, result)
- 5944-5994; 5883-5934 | 1.06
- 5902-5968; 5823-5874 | 0.97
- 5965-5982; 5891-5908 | 1.14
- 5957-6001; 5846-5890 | 1.02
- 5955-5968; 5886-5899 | 1.19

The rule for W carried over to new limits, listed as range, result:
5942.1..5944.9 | 10.1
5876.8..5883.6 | 9.86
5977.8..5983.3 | 10.3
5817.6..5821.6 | 10.5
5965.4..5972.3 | 10.2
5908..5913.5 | 9.8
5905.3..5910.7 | 9.76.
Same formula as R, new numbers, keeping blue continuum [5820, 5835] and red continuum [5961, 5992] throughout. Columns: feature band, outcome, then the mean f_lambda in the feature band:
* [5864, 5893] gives 2.3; 9.65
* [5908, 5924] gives 0.7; 9.86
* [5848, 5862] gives 0.8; 9.95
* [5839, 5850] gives 0.2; 10.4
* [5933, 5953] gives 0.3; 10.1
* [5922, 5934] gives 0.2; 10.1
